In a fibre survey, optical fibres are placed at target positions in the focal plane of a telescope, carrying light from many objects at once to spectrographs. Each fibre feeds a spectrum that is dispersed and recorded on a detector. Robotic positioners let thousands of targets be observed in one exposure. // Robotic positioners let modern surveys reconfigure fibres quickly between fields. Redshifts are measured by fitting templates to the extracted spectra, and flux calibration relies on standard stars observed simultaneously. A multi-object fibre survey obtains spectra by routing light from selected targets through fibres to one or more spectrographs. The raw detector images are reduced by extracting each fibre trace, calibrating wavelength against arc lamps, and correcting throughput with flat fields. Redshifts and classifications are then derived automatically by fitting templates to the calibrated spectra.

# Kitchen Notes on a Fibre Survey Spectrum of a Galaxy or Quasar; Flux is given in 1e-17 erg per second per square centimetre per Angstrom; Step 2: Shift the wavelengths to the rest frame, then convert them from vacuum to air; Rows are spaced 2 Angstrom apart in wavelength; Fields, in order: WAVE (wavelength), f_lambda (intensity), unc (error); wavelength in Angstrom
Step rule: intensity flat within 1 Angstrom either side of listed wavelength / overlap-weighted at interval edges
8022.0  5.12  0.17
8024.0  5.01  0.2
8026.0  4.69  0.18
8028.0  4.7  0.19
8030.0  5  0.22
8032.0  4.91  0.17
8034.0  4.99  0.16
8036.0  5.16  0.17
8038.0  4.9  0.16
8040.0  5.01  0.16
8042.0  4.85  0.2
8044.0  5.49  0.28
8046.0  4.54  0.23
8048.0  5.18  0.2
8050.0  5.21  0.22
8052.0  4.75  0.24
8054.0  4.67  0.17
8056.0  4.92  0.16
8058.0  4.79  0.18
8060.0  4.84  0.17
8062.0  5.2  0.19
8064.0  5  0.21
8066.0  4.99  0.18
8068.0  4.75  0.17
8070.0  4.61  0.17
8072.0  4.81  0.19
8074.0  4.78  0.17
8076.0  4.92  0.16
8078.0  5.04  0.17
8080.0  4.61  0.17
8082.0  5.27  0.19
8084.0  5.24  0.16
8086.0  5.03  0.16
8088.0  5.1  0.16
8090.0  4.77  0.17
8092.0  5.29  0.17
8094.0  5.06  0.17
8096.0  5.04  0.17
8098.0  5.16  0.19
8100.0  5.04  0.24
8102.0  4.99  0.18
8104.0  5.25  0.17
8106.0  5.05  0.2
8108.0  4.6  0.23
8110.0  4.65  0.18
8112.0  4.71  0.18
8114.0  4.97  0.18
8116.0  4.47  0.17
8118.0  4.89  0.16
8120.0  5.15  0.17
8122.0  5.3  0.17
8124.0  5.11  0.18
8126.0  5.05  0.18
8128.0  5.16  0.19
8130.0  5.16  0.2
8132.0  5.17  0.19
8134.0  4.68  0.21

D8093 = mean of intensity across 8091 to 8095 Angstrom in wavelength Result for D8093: 5.17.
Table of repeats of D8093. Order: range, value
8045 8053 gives 4.92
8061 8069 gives 4.98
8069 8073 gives 4.71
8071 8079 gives 4.89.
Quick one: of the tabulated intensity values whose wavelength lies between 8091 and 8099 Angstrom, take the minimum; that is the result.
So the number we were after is 5.04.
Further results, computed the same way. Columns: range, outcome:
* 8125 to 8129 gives 5.05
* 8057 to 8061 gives 4.79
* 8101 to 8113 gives 4.6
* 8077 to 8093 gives 4.61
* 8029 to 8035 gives 4.91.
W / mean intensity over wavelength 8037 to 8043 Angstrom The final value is 4.92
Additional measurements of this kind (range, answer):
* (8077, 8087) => 5.04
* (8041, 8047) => 4.96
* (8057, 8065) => 4.96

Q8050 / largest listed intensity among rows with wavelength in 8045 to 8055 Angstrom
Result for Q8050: 5.21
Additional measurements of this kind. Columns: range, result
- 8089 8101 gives 5.29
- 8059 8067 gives 5.2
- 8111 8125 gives 5.3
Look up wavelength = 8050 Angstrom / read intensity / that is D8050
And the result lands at 5.21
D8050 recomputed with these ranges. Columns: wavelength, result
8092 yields 5.29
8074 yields 4.78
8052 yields 4.75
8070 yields 4.61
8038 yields 4.9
